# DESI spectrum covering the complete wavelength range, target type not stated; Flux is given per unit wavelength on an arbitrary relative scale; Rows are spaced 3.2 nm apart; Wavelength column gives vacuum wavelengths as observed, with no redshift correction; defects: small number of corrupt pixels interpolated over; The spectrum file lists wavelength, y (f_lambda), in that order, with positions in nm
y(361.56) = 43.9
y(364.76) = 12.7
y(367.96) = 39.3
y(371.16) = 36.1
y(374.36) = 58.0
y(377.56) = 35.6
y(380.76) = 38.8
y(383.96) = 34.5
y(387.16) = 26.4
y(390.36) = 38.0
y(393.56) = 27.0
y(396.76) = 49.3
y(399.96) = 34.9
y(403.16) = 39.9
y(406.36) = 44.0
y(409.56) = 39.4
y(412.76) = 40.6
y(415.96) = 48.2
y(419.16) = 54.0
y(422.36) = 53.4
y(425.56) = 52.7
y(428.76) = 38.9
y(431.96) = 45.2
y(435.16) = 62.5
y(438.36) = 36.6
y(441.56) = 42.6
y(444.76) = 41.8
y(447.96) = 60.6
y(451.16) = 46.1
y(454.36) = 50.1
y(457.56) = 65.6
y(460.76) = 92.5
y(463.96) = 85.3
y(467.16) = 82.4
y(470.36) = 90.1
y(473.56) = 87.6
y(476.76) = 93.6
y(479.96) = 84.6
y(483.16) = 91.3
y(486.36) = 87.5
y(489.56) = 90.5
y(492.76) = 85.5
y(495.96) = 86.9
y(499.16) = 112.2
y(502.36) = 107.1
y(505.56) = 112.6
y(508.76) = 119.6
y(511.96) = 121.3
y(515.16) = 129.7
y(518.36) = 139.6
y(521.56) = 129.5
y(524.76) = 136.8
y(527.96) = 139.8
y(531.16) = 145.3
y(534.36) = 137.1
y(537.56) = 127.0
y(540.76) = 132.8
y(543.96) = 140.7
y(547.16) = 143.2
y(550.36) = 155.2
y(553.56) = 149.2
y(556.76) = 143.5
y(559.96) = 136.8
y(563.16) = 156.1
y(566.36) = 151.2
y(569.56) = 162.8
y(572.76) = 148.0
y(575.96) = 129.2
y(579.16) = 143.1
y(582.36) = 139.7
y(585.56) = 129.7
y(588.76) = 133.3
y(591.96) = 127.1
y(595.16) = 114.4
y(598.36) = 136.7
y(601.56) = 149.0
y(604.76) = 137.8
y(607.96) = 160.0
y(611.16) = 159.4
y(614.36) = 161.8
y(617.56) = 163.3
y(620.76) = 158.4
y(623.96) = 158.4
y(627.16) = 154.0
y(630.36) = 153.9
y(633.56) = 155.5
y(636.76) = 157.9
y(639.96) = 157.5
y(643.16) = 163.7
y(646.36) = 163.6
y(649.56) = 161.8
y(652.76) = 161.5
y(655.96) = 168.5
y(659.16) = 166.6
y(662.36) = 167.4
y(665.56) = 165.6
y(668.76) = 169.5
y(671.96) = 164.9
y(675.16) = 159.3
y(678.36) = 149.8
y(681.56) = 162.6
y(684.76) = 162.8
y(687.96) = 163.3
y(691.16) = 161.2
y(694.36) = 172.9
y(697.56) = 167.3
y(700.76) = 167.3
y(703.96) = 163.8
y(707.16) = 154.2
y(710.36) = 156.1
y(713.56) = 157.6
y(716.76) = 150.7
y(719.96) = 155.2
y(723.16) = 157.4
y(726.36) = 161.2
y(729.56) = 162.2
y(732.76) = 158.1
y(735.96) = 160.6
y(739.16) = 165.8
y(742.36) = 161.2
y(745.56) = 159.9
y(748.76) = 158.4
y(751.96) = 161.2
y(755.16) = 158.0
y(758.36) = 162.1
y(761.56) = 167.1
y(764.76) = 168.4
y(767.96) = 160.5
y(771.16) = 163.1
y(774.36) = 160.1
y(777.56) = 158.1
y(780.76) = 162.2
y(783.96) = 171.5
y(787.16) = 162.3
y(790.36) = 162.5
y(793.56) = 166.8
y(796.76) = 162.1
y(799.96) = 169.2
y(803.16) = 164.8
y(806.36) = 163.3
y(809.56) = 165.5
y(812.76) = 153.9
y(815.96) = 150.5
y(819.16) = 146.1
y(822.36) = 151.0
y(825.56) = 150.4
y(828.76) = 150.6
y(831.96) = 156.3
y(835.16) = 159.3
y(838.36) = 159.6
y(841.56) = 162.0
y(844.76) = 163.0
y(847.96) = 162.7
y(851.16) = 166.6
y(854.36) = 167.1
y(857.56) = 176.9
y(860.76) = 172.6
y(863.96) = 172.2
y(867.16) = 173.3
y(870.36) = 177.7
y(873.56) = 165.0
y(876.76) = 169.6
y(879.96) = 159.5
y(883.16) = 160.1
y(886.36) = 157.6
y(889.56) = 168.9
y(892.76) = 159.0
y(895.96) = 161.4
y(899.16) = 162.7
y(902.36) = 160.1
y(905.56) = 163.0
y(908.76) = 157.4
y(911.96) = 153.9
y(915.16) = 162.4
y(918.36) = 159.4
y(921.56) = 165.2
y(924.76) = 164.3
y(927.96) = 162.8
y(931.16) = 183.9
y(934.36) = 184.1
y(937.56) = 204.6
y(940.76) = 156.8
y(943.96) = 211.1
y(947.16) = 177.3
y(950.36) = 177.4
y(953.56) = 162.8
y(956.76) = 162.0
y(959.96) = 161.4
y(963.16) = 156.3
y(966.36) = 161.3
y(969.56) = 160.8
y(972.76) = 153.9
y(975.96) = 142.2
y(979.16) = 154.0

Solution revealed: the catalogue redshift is 0.15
